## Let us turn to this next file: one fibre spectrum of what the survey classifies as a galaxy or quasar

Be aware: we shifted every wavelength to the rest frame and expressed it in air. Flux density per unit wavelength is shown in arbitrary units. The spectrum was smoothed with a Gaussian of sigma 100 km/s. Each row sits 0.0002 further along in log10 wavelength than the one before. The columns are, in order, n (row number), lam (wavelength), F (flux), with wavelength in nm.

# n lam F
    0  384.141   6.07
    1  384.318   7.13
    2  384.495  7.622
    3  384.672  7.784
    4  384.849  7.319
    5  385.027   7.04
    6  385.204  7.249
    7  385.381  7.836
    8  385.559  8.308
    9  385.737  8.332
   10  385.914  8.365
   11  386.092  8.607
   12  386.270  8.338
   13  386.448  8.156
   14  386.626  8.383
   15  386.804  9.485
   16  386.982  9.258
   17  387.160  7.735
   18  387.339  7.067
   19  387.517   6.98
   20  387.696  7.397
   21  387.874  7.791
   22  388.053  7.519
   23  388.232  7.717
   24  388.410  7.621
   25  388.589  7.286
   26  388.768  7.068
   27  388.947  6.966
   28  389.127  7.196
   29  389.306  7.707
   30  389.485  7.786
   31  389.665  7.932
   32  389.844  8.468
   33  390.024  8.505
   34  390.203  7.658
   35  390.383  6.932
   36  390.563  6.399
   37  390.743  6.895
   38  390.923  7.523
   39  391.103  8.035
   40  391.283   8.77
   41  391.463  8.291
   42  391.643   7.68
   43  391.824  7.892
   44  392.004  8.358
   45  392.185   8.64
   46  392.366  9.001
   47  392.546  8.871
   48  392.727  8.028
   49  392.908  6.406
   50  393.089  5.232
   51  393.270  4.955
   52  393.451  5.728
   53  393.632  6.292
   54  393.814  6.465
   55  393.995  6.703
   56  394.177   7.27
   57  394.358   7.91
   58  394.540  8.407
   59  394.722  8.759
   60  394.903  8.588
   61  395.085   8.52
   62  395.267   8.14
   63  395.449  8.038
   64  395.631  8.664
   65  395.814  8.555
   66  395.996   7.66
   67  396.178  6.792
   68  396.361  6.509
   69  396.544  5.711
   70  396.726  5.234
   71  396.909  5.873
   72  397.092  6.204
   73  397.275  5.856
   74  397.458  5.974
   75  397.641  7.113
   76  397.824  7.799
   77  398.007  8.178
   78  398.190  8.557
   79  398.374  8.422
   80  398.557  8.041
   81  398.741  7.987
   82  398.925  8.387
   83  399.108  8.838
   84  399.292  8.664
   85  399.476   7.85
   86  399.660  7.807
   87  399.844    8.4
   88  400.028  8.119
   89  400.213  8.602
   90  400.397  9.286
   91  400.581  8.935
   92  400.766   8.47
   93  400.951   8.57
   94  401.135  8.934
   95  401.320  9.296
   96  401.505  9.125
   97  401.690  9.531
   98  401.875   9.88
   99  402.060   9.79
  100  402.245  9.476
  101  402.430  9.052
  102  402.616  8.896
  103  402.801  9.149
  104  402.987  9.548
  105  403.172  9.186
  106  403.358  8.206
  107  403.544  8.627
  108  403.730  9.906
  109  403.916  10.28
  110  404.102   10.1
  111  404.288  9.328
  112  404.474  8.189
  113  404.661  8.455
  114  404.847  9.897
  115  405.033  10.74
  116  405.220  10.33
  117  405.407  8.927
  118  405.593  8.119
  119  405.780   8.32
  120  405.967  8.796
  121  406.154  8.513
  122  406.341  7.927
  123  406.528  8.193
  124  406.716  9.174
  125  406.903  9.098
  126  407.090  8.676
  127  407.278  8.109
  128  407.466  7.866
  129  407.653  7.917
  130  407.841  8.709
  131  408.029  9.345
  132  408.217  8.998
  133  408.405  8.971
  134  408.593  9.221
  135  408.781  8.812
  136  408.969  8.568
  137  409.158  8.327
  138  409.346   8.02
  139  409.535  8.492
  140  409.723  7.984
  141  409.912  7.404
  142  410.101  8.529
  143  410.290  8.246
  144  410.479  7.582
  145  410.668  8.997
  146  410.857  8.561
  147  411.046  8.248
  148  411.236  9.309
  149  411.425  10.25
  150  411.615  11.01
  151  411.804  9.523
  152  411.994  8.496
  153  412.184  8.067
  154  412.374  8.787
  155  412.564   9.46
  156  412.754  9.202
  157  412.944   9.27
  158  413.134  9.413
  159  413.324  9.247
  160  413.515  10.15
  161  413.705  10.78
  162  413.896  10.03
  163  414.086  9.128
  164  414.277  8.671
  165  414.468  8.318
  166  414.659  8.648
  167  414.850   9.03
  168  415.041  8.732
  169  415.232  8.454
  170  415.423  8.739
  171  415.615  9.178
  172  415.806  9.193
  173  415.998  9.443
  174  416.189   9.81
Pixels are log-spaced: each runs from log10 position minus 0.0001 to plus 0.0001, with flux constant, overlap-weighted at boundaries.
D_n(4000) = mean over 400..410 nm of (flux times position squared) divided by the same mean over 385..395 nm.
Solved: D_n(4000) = 1.3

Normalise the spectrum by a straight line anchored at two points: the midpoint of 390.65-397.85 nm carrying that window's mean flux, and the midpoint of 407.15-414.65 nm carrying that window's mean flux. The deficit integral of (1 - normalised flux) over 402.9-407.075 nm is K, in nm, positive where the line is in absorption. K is -0.38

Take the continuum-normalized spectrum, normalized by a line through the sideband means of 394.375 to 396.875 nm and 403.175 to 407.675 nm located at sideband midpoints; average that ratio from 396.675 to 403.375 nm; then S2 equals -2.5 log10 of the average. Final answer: -0.01 mag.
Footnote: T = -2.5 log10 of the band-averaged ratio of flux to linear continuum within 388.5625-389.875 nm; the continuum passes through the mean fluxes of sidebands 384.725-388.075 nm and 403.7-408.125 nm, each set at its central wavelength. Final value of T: 0.08 mag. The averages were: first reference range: 7.96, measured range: 7.52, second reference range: 8.94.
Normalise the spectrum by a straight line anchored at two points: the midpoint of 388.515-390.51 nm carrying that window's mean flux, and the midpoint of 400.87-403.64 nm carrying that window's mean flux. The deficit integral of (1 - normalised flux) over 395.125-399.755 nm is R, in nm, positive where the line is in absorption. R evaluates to 0.580 nm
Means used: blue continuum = 7.57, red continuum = 9.15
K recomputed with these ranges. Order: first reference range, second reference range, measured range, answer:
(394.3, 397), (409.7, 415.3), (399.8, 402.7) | -0.361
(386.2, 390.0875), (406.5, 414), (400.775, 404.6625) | -0.316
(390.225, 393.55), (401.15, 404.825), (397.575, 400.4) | 0.123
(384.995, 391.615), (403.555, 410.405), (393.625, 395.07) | 0.080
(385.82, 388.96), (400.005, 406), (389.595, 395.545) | 0.502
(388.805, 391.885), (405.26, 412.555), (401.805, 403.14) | -0.171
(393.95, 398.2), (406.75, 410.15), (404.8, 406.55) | -0.155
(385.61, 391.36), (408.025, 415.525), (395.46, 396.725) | 0.148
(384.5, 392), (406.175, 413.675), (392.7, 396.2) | 0.314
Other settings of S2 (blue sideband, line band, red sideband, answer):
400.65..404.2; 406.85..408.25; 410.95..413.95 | 0.10 mag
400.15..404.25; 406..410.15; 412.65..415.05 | 0.09 mag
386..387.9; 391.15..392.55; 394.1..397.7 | -0.10 mag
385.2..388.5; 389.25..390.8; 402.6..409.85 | 0.08 mag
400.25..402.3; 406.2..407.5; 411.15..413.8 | 0.11 mag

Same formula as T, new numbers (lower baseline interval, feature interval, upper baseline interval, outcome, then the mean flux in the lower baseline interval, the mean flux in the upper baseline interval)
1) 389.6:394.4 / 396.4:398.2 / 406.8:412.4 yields 0.19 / 7.43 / 8.67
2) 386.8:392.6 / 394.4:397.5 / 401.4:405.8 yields 0.16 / 7.8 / 9.31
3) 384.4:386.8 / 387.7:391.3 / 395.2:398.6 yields 0.02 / 8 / 7.21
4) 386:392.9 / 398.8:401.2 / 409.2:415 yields -0.02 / 7.88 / 8.96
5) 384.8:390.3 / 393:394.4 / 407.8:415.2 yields 0.28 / 7.84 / 8.94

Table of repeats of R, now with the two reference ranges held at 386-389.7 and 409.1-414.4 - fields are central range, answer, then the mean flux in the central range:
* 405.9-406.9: 0.02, 8.56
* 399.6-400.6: -0.01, 8.52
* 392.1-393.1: 0.02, 7.89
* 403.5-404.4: -0.11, 9.68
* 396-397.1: 0.28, 6.17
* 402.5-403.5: -0.05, 8.98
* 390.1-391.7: 0.08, 7.59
